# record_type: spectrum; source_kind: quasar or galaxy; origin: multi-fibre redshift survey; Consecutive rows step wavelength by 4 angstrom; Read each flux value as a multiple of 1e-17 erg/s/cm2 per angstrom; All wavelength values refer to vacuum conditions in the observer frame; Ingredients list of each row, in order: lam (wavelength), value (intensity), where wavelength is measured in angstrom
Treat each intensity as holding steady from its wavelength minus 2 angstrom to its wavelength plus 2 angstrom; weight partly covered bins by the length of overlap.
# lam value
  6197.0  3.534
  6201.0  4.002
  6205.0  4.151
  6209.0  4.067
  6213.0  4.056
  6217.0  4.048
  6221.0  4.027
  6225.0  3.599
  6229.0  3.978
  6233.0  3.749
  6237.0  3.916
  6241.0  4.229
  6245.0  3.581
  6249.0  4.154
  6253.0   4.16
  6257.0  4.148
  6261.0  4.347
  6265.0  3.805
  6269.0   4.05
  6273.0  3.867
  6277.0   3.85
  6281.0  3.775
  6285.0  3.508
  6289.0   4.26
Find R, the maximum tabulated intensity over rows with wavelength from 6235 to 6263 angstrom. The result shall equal 4.347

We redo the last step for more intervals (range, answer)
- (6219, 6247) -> 4.229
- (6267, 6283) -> 4.05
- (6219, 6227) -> 4.027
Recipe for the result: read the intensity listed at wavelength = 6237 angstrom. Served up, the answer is 3.916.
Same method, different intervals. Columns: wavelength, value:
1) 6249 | 4.154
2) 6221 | 4.027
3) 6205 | 4.151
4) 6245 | 3.581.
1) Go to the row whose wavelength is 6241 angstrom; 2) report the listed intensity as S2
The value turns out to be 4.229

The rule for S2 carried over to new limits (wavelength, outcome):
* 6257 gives 4.148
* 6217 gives 4.048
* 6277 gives 3.85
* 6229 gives 3.978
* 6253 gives 4.16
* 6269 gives 4.05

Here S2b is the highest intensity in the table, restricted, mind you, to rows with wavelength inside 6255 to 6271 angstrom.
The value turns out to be 4.347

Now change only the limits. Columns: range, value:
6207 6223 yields 4.067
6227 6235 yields 3.978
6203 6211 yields 4.151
